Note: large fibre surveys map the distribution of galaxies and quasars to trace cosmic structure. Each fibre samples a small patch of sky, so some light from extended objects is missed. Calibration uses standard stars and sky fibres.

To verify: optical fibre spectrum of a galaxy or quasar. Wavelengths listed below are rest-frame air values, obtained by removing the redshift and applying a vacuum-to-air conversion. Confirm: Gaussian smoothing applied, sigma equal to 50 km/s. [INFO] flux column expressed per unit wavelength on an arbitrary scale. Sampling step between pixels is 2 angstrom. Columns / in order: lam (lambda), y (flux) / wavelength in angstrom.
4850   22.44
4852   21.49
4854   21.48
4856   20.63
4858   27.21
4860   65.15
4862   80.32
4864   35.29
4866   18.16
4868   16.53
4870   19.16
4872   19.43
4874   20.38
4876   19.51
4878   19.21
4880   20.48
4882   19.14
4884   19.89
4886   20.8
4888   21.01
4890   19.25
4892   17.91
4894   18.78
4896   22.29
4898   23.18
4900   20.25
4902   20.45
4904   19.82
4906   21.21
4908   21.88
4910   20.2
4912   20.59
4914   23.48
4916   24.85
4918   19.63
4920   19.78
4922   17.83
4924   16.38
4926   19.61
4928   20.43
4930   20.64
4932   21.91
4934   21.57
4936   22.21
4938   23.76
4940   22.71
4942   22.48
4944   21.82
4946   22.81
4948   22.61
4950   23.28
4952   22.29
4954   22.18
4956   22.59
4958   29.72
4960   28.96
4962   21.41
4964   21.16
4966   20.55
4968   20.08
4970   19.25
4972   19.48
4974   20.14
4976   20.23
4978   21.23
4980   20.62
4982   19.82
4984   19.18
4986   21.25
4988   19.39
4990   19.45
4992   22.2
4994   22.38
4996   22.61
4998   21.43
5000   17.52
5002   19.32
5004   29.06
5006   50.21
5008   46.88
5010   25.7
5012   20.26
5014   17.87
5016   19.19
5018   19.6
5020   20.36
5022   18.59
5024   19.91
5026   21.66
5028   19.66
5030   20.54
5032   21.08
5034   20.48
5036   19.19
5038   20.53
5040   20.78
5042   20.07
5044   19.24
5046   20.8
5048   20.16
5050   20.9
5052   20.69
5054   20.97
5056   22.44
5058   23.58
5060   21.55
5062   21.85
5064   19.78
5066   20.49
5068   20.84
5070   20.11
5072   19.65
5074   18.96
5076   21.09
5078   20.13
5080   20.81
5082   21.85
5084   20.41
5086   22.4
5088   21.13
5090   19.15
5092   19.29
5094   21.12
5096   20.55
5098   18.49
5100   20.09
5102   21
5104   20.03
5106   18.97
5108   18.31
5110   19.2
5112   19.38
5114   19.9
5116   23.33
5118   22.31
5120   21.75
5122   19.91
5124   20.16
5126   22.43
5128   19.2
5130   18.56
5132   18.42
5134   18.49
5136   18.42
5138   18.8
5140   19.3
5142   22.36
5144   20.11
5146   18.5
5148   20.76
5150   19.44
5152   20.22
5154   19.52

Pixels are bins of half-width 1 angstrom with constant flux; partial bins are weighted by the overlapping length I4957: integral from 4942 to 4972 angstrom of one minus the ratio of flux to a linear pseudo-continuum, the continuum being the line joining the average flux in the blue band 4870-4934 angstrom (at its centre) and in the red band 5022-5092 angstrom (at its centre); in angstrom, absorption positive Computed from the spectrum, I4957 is -3.25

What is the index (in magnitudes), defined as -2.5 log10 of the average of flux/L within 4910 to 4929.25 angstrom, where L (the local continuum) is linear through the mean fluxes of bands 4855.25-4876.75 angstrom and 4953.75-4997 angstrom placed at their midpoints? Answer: 0.29 mag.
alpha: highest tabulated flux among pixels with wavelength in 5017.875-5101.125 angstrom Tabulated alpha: 23.58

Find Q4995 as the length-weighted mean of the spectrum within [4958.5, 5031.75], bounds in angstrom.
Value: 22.5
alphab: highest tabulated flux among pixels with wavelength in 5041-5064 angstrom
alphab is 23.58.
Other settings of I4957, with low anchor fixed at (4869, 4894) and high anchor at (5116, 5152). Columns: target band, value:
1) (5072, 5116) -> -0.4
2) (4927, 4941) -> -1.5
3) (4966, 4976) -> 0.0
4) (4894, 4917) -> -2.2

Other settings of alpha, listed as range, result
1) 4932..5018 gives 50.21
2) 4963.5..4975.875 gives 21.16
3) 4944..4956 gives 23.28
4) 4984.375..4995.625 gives 22.38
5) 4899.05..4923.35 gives 24.85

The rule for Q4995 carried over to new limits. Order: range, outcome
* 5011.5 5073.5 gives 20.4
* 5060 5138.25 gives 20.2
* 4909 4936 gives 20.6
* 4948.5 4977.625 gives 22.2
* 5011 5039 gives 19.9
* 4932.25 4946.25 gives 22.4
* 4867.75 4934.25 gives 20.2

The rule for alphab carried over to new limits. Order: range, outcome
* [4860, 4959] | 80.32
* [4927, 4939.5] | 23.76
